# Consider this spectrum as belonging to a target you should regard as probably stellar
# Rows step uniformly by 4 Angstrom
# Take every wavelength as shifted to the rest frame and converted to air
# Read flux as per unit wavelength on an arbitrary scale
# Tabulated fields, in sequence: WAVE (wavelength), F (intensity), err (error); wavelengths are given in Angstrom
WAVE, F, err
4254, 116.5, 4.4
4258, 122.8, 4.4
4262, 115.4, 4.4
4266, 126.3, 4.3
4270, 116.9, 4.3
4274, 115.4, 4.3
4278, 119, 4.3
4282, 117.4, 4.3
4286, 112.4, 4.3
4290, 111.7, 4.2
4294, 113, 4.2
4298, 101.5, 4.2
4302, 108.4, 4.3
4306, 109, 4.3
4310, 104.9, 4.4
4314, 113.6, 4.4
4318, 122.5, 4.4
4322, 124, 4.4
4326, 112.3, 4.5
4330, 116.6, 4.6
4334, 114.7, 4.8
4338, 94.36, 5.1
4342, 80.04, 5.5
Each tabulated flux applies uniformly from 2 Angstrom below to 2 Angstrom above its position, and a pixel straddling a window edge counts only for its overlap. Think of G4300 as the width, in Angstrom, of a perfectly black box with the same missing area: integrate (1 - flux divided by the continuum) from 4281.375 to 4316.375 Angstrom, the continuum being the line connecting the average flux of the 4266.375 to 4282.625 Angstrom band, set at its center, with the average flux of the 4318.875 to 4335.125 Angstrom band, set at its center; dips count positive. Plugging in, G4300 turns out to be 2.3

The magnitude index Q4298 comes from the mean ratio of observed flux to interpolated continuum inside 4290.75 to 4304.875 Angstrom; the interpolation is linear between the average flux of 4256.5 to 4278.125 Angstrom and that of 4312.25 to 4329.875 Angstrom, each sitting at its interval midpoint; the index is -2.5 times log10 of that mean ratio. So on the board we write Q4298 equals 0.10 mag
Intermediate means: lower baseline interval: 119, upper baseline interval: 118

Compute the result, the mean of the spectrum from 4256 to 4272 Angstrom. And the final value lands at 120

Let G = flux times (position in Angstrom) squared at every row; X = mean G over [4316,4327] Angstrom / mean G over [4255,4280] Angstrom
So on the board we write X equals 1.03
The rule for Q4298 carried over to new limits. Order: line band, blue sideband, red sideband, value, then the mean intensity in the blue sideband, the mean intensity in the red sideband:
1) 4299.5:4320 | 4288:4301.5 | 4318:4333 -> 0.02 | 109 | 118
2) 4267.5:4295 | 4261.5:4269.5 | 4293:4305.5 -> -0.01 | 121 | 107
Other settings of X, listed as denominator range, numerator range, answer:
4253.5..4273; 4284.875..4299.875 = 0.93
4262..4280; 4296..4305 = 0.90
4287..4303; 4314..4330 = 1.10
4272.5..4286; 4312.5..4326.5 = 1.04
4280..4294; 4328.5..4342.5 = 0.93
